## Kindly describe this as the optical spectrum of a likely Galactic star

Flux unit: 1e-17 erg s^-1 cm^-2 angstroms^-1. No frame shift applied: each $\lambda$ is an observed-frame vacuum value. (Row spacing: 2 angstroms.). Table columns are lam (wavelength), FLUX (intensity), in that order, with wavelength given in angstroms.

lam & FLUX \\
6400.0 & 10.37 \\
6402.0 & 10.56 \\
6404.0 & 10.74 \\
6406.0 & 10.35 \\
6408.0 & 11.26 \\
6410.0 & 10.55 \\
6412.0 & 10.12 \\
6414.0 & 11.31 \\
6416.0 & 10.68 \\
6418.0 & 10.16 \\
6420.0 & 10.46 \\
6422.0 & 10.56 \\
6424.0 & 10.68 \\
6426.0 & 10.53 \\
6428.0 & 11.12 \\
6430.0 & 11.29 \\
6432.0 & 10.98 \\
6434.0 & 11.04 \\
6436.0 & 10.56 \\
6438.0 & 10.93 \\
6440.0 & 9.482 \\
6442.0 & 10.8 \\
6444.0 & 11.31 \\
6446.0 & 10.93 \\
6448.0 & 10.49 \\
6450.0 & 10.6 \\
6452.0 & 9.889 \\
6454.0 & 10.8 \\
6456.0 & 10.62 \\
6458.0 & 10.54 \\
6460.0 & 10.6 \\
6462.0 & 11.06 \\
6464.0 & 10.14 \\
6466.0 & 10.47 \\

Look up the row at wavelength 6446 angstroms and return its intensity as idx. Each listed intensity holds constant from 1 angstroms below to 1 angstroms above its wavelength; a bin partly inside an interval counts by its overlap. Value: 10.93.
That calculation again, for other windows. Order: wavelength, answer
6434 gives 11.04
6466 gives 10.47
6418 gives 10.16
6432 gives 10.98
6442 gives 10.8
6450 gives 10.6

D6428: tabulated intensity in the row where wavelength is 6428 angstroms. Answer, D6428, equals 11.12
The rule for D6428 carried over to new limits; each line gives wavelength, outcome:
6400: 10.37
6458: 10.54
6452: 9.889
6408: 11.26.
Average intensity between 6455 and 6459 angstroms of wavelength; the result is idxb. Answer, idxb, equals 10.6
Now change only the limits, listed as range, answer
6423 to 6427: 10.6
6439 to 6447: 10.6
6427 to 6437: 11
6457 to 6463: 10.7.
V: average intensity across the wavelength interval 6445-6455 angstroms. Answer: 10.5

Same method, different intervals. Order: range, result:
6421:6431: 10.8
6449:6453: 10.2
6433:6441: 10.5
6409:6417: 10.7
